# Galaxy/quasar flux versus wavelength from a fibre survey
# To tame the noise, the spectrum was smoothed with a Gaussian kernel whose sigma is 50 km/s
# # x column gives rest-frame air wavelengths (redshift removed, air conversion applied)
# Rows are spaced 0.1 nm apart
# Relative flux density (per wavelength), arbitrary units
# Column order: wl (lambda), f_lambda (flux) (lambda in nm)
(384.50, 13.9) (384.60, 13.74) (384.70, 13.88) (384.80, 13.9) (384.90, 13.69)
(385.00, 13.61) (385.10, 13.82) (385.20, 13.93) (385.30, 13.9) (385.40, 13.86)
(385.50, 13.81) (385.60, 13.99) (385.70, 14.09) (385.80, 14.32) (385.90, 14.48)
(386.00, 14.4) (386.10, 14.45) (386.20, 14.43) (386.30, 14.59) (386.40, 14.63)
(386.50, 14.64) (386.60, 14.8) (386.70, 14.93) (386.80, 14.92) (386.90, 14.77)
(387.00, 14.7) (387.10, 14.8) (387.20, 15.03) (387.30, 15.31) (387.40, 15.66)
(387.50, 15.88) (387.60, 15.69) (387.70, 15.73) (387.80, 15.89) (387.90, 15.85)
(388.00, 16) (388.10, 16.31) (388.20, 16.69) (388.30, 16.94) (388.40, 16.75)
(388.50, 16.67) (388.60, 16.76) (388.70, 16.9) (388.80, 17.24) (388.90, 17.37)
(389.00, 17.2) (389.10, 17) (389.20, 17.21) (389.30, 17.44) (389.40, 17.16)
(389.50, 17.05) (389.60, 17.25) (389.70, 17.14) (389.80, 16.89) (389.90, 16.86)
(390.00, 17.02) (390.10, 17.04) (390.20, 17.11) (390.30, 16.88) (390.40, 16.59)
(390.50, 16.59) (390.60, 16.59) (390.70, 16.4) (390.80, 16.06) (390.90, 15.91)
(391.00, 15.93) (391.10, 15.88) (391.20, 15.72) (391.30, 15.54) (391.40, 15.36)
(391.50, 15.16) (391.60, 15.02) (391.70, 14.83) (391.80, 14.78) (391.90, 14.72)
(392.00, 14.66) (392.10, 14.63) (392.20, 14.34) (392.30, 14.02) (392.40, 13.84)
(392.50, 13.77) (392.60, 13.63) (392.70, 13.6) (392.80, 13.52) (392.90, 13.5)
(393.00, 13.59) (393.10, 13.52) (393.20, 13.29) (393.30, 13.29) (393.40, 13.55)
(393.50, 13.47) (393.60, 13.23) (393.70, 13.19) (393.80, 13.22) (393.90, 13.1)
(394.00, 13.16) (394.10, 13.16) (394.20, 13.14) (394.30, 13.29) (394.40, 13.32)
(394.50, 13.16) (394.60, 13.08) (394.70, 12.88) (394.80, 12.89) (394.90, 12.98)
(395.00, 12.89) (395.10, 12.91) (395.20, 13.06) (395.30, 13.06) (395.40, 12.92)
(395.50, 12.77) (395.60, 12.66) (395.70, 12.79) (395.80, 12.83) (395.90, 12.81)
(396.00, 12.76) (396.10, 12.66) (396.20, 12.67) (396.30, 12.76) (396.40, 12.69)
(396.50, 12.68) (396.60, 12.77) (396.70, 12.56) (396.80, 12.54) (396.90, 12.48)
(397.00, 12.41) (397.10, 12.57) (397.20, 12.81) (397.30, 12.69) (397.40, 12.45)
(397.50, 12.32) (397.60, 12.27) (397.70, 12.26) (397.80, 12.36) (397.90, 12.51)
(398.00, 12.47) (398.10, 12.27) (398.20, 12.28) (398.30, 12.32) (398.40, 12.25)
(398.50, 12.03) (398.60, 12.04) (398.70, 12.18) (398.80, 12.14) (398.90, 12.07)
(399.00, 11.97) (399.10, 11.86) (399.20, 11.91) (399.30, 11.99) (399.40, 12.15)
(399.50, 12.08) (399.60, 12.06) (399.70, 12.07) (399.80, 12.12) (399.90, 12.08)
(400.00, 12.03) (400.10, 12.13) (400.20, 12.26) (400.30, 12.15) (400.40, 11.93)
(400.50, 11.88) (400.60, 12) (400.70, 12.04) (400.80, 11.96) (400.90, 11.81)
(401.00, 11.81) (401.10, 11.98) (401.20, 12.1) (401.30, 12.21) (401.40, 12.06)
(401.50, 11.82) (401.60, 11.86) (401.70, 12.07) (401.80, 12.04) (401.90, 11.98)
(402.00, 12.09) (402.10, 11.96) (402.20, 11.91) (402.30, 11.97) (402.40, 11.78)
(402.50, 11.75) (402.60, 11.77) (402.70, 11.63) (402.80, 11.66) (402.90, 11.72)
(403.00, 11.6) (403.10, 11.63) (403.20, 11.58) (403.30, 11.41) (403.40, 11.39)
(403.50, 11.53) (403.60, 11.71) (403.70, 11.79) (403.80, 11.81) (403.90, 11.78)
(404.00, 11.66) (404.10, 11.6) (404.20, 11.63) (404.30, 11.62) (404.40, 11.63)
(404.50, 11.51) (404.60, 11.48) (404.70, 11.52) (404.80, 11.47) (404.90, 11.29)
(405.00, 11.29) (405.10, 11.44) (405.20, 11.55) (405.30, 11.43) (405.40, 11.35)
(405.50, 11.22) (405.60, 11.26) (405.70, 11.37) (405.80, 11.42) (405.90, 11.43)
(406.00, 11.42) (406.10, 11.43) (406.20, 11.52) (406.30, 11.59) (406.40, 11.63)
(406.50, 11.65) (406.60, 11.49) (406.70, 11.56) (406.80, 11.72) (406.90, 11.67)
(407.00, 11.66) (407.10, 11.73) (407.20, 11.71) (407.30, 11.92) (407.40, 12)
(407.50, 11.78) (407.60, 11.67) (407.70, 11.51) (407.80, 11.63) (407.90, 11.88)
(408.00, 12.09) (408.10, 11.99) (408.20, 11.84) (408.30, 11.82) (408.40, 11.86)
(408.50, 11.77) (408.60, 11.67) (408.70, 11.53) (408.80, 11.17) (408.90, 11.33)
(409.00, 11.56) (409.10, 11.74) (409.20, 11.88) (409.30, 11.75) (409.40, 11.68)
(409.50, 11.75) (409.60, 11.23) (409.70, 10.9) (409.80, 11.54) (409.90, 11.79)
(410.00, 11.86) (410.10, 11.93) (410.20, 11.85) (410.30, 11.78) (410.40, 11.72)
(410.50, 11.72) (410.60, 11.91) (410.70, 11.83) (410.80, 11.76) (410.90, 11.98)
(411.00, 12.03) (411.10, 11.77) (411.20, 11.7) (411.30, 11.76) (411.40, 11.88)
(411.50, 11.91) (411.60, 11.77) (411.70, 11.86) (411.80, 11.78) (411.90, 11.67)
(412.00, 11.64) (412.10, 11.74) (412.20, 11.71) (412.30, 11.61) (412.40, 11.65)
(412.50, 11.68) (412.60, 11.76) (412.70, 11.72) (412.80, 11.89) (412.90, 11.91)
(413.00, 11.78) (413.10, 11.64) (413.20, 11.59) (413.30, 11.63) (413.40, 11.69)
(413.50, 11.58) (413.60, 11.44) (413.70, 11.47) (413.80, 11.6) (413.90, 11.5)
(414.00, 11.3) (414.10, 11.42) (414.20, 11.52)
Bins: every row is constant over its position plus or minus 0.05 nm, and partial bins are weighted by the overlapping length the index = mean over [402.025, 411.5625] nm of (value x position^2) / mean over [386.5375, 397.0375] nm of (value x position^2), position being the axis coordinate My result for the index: 0.86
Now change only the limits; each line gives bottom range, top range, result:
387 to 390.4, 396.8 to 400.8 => 0.78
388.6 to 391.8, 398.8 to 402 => 0.77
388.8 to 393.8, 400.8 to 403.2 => 0.81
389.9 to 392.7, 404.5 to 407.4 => 0.80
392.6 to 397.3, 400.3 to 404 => 0.94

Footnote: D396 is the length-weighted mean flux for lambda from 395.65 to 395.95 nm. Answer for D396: 12.8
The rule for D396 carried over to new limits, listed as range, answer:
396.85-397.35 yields 12.6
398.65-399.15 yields 12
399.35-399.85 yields 12.1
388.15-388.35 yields 16.8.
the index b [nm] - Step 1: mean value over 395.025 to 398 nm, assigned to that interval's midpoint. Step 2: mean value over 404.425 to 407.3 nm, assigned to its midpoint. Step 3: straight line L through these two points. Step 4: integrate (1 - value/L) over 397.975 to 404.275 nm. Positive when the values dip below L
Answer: 0.08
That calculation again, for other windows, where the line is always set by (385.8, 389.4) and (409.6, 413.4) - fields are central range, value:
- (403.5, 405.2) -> 0.18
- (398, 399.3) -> 0.17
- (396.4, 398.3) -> 0.22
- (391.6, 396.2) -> 0.41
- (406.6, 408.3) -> 0.09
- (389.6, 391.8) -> -0.14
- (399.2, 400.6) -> 0.17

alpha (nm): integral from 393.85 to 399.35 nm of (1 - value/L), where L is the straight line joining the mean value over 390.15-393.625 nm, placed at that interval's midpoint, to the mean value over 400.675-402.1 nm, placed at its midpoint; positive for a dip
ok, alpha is 0.33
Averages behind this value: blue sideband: 14.8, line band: 12.6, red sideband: 12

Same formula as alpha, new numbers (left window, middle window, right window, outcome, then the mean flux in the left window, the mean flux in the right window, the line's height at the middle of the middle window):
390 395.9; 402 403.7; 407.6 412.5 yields 0.14 nm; 14.2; 11.7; 12.8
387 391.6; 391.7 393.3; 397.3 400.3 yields 0.11 nm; 16.4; 12.2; 15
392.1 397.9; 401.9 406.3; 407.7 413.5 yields 0.24 nm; 13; 11.7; 12.3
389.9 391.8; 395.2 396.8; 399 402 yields 0.13 nm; 16.1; 12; 13.9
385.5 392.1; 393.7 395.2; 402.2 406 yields 0.12 nm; 15.8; 11.6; 14.3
